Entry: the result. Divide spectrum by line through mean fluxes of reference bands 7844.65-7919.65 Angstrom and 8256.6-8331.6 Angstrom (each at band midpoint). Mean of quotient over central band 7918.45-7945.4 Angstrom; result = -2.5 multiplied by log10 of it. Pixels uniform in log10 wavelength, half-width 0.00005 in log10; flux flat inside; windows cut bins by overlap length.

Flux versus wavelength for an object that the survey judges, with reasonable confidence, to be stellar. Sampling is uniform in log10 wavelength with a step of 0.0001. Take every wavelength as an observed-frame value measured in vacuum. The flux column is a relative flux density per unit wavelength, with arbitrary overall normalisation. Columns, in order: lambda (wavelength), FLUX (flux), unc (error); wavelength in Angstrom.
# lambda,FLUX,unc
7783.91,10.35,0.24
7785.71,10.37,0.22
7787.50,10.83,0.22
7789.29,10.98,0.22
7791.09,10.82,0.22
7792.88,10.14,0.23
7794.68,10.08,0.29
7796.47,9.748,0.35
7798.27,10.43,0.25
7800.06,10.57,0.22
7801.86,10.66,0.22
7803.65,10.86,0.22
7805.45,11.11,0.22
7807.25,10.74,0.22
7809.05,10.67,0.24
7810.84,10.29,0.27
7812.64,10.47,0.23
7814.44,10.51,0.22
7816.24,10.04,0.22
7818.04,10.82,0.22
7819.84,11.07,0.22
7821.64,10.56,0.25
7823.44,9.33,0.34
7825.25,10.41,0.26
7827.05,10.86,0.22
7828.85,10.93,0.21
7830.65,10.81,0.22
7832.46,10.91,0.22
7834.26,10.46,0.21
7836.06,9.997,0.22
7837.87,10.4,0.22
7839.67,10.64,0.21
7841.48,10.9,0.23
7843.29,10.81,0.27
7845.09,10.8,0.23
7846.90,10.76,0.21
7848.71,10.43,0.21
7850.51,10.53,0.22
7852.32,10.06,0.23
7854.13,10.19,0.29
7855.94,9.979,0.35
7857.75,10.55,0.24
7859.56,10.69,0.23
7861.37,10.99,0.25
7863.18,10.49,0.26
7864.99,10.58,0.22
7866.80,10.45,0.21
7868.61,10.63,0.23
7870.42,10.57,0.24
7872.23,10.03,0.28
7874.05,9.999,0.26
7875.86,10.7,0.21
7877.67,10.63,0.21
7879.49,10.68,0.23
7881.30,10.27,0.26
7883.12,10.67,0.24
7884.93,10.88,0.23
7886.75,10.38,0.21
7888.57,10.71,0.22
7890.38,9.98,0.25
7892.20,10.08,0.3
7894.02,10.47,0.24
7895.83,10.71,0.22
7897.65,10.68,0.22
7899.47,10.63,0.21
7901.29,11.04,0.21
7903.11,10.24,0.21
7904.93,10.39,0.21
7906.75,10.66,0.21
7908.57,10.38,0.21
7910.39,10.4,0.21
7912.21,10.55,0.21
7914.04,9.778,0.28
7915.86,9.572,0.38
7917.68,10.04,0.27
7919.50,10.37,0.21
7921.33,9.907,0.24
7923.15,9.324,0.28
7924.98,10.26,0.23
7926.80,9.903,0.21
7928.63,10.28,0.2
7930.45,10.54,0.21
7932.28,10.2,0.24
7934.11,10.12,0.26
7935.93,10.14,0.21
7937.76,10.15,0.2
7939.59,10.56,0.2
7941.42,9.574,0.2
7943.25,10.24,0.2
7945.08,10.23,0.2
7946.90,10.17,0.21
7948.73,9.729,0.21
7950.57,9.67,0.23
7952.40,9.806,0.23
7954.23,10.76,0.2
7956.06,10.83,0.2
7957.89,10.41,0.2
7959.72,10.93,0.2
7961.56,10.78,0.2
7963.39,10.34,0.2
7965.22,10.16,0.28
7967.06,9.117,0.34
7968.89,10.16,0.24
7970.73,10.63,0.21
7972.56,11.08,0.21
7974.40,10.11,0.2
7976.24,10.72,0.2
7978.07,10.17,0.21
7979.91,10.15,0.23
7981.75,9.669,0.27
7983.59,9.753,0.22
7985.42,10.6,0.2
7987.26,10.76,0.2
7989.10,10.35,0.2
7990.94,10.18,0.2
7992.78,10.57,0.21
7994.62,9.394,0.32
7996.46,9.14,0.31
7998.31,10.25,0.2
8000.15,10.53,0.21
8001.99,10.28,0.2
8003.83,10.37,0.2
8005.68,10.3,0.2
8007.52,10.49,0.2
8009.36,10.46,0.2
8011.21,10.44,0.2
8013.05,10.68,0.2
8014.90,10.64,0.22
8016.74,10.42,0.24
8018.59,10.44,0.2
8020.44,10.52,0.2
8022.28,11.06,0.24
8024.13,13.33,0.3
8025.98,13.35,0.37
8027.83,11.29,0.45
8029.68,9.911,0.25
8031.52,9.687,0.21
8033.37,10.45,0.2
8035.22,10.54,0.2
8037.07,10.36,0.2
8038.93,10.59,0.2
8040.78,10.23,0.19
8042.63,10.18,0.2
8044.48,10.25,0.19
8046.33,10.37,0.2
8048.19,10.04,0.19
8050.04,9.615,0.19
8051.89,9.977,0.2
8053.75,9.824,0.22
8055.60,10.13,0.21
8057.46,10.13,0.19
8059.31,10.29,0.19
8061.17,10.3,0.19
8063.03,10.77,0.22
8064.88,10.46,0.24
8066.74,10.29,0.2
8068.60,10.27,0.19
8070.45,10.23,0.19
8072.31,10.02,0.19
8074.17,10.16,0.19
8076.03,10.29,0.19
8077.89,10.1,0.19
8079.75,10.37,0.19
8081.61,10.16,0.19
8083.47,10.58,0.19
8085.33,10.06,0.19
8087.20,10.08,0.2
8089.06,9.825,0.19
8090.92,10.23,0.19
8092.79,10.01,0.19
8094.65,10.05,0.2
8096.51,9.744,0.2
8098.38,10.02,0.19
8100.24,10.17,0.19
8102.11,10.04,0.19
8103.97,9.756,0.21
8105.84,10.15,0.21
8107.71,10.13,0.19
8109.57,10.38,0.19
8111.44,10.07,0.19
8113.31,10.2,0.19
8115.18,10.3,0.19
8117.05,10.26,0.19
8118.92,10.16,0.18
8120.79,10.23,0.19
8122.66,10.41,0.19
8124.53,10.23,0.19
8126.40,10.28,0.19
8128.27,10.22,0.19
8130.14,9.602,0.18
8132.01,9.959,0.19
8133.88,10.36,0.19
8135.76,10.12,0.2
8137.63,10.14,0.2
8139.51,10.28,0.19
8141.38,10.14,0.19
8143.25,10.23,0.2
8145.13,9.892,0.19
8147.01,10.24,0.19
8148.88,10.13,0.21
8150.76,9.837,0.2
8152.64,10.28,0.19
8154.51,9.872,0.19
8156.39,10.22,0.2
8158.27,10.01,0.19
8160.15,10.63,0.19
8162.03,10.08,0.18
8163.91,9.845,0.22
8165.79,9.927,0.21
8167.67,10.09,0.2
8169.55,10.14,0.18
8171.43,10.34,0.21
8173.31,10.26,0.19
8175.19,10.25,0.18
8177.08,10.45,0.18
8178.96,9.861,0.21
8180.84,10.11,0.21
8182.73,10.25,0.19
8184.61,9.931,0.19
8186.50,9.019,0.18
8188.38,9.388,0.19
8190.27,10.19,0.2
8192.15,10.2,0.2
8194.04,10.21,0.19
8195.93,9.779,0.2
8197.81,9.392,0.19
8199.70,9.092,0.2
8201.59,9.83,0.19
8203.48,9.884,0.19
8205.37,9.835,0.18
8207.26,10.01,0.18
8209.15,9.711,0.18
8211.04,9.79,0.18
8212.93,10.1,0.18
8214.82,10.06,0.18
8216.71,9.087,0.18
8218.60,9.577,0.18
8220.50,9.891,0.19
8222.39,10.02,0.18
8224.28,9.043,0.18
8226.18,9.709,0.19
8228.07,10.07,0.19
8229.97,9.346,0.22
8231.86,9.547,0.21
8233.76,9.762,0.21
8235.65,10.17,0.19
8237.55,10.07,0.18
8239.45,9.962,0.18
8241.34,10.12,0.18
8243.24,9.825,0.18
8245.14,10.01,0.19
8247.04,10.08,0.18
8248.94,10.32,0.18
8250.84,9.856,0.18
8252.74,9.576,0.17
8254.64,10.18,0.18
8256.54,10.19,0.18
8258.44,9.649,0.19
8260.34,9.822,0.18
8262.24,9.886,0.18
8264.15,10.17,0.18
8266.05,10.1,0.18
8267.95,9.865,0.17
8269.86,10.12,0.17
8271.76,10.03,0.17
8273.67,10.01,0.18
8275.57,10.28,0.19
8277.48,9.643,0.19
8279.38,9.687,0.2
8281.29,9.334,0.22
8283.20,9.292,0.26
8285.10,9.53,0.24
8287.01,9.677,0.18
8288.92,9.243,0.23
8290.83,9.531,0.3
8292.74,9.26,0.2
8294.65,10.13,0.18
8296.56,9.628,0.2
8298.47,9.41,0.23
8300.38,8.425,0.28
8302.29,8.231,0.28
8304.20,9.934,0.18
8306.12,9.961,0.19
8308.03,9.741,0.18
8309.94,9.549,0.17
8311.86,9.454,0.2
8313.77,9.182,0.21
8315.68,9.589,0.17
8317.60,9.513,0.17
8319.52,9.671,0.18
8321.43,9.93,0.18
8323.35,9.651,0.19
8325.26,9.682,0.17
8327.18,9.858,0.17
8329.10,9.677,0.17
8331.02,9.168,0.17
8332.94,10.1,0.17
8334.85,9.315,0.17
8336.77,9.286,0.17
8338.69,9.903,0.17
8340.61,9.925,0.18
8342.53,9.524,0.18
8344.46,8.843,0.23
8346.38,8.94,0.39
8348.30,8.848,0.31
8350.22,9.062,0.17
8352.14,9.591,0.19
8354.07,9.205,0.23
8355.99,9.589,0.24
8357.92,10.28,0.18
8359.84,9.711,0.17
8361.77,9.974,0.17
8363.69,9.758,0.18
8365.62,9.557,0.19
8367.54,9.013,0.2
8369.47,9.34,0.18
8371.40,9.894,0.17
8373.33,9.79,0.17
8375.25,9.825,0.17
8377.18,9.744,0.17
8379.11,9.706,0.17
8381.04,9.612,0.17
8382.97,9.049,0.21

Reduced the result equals 0.02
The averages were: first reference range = 10.4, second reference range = 9.64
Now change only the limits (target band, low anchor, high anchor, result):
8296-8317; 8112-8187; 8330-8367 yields 0.030 mag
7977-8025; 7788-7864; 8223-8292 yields -0.018 mag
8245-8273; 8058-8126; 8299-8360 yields -0.033 mag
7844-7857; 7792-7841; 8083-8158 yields 0.006 mag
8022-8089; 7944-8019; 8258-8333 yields -0.031 mag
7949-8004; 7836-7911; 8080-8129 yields 0.010 mag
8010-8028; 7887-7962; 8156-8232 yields -0.108 mag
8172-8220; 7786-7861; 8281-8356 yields -0.014 mag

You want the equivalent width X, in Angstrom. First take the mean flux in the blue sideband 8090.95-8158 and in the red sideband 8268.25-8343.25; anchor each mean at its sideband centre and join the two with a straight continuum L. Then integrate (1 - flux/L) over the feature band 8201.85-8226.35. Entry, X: 0.3 Angstrom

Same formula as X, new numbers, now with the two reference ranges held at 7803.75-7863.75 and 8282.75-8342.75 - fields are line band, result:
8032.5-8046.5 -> -0.4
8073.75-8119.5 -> -0.6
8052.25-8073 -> -0.4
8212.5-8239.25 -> -0.1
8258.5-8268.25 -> -0.3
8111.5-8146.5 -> -0.8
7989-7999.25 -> 0.3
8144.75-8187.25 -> -1.0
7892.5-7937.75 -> 0.5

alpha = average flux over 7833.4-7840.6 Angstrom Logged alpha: 10.4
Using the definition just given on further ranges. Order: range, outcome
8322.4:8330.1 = 9.71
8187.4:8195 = 9.99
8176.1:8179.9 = 10.1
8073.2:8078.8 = 10.2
